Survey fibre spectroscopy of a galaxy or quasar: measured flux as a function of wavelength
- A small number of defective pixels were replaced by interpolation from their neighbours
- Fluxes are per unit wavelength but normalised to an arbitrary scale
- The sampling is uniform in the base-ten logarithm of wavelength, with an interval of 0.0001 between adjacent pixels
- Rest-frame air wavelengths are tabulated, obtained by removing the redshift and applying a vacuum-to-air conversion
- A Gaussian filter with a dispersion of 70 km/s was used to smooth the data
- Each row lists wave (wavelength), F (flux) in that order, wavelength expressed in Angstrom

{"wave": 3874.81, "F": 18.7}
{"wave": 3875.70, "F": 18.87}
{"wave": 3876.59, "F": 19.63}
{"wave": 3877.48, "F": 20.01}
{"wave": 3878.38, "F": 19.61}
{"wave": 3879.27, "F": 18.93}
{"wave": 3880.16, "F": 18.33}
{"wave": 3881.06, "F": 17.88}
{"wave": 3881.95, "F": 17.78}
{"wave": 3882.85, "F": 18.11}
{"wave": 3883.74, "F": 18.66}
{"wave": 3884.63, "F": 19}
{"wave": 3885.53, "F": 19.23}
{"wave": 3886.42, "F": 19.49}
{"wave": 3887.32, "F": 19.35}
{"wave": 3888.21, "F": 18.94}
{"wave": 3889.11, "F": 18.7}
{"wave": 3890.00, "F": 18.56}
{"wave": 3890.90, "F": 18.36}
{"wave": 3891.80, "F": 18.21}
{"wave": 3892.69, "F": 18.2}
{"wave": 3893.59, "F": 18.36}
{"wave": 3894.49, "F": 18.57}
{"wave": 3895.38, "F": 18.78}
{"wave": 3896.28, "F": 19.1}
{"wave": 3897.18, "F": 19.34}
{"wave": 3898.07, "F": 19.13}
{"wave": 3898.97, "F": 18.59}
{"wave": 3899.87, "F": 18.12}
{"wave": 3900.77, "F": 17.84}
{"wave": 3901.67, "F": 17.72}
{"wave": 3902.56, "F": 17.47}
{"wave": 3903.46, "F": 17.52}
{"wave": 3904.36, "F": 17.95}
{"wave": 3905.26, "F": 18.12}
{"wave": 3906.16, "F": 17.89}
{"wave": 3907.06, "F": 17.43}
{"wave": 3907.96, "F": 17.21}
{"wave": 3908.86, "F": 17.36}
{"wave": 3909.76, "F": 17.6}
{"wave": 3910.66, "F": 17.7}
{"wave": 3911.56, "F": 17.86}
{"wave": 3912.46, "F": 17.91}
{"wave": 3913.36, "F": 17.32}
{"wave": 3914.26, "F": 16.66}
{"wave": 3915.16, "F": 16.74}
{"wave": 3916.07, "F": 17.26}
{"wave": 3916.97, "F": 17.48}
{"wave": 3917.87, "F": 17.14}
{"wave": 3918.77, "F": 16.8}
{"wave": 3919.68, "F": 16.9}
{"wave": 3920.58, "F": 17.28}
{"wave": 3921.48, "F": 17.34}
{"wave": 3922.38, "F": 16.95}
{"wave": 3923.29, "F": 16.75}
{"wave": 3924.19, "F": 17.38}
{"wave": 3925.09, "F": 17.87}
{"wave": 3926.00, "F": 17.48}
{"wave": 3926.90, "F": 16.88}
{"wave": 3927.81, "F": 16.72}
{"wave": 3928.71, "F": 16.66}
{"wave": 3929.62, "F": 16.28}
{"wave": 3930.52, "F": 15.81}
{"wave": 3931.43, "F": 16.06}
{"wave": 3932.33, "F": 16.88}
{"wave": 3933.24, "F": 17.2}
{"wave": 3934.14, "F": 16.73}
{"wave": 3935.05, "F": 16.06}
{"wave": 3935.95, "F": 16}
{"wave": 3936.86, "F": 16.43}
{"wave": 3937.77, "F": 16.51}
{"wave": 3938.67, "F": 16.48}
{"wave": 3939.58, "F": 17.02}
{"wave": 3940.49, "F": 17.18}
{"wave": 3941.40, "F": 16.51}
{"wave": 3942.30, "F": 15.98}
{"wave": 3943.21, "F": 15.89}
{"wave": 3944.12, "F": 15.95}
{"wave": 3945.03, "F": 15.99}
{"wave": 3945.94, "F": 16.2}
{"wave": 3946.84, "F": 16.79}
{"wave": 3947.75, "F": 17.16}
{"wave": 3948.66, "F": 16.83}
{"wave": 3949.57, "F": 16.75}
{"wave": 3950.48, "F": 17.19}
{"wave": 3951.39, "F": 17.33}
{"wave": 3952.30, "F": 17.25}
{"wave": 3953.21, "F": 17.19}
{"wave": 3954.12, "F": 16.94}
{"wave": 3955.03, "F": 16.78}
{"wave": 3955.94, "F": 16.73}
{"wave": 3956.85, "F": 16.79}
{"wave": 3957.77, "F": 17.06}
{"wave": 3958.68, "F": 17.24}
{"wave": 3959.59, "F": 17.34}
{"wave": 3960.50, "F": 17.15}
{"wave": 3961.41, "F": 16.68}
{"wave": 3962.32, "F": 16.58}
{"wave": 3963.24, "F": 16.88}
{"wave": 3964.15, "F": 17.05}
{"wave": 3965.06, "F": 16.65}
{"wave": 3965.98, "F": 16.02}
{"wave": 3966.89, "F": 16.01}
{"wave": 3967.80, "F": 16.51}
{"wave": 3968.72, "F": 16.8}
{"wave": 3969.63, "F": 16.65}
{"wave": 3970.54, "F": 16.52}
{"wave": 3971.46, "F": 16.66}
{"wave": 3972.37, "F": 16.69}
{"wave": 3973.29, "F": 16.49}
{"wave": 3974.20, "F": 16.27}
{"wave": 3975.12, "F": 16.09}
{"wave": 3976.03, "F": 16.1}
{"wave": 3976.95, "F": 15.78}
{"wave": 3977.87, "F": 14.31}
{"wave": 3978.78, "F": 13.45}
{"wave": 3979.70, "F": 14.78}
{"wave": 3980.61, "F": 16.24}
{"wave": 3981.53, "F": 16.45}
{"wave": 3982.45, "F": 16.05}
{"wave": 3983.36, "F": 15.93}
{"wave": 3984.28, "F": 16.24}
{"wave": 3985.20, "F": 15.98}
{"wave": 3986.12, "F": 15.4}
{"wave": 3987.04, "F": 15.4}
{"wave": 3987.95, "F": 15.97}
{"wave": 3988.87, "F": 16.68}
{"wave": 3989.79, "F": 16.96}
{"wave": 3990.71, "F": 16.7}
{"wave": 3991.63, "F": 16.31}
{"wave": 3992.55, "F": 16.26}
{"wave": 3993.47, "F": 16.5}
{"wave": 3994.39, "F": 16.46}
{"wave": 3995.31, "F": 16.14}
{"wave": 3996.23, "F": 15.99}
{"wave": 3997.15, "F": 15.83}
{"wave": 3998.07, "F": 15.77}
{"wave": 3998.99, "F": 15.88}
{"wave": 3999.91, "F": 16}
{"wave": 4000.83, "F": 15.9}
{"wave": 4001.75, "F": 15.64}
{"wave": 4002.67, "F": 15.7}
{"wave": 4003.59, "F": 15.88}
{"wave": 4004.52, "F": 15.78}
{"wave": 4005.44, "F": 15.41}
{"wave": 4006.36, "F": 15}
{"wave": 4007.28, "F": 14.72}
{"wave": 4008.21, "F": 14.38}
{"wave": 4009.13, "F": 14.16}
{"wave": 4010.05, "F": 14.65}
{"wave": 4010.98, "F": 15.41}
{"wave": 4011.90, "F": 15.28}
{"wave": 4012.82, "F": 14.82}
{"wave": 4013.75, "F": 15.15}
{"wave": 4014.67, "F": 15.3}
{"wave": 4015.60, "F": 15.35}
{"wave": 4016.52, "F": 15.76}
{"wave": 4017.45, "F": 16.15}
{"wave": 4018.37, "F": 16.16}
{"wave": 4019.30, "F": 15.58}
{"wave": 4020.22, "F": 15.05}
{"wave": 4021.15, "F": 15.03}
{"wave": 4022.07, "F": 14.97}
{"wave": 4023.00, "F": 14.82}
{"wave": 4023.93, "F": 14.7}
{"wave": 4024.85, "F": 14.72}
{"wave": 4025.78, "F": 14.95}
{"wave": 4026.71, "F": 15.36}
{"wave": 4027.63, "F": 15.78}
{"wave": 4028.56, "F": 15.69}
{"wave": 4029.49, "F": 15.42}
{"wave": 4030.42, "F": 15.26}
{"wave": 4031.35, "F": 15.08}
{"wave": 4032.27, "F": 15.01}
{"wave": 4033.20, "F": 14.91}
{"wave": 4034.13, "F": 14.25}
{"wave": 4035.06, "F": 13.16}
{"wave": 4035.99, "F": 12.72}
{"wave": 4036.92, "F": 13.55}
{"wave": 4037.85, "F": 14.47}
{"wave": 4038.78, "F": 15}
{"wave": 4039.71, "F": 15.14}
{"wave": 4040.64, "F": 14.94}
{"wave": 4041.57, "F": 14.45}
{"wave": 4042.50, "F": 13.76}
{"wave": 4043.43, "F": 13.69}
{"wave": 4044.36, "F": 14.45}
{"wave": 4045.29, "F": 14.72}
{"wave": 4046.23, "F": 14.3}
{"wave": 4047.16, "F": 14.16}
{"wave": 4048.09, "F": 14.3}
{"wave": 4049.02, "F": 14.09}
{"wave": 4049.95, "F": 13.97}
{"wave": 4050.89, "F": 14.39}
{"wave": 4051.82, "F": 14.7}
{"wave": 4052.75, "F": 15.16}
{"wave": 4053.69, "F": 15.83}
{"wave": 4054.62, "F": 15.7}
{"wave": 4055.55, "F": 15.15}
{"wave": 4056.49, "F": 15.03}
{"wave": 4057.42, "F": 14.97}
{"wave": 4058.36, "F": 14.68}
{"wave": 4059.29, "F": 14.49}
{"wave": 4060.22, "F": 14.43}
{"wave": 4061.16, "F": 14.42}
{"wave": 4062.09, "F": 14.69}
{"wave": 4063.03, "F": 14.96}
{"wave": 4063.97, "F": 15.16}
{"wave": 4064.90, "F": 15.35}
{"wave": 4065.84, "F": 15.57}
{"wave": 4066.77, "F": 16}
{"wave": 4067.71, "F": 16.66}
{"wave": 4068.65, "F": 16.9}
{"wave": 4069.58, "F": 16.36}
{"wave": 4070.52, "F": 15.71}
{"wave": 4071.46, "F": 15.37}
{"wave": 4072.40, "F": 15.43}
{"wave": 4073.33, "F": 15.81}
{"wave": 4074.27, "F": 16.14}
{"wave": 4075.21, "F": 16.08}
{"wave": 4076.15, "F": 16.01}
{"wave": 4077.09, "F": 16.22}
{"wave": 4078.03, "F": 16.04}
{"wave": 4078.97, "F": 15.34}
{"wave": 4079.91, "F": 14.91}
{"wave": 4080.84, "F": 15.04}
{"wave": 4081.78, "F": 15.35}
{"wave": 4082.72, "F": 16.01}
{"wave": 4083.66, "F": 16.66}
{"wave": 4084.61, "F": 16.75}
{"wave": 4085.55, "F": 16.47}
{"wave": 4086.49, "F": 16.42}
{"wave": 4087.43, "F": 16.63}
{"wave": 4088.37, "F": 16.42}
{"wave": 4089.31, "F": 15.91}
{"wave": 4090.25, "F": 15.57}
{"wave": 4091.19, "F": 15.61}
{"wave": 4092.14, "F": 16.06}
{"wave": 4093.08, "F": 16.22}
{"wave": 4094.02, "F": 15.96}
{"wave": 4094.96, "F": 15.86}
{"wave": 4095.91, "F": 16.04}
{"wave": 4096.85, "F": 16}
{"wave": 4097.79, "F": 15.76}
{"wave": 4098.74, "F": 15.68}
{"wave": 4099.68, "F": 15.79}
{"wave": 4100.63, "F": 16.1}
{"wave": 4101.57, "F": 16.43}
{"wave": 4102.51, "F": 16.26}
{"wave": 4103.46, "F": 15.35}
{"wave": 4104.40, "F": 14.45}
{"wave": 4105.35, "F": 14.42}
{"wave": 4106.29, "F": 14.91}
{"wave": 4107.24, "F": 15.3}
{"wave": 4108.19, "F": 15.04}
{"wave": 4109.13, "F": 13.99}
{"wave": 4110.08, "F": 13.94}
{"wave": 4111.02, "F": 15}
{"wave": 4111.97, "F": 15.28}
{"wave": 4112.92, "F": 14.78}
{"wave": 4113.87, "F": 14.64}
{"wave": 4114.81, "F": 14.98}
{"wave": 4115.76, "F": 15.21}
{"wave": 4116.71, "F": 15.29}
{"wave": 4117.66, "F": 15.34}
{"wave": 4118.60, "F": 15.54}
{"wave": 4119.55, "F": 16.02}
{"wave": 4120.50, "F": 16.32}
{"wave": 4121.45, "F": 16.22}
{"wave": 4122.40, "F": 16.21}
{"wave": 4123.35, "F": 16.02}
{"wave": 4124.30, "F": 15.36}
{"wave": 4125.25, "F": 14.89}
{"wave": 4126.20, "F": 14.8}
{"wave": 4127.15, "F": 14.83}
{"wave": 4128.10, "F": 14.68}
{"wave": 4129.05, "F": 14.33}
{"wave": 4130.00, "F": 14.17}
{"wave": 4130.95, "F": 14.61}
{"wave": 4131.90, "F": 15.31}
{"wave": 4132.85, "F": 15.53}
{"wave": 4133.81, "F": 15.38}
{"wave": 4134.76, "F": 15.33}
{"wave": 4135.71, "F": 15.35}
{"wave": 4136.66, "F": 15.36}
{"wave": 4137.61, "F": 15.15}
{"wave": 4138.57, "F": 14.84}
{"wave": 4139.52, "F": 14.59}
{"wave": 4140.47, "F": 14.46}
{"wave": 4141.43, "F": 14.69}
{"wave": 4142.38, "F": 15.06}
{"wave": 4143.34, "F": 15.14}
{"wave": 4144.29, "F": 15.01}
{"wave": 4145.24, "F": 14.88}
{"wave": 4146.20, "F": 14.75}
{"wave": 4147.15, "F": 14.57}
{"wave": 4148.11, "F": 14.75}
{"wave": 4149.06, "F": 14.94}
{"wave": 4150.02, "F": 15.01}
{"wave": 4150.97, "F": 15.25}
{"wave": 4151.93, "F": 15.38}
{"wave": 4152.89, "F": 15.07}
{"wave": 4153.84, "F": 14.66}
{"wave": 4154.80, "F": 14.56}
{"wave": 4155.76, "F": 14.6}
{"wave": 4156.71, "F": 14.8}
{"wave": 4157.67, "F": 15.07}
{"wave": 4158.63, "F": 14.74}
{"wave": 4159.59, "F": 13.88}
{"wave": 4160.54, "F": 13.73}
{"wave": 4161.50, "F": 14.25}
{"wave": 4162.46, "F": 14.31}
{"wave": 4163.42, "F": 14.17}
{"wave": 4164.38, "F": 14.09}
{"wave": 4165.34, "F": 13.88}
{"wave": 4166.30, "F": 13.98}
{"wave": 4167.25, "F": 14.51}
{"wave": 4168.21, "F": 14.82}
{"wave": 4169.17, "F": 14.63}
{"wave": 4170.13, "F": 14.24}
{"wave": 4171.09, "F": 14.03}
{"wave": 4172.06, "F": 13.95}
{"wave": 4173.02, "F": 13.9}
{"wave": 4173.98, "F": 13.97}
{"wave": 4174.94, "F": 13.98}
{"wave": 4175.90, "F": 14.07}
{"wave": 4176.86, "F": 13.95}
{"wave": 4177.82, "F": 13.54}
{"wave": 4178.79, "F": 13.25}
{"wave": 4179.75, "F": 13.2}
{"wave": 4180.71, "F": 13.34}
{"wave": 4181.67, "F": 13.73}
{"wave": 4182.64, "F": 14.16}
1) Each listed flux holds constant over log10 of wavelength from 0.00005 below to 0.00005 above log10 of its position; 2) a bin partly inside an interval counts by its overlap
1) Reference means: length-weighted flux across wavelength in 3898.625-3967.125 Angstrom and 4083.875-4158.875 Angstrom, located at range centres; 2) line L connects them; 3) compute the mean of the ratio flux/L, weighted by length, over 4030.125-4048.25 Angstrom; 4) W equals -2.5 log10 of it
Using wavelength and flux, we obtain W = 0.12 mag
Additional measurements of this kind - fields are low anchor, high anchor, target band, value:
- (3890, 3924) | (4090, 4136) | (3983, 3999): 0.04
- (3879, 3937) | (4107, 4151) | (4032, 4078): 0.07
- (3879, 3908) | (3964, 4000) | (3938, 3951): 0.03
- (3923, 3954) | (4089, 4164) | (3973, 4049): 0.06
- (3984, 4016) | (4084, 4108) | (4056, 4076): 0.02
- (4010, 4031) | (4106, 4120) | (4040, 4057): 0.04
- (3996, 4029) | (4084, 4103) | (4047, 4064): 0.07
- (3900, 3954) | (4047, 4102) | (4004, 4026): 0.07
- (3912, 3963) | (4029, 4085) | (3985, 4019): 0.01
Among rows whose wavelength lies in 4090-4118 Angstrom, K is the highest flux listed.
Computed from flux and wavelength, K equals 16.43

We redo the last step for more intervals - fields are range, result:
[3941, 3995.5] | 17.34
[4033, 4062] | 15.83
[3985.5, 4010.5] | 16.96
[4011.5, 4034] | 16.16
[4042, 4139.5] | 16.9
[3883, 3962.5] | 19.49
